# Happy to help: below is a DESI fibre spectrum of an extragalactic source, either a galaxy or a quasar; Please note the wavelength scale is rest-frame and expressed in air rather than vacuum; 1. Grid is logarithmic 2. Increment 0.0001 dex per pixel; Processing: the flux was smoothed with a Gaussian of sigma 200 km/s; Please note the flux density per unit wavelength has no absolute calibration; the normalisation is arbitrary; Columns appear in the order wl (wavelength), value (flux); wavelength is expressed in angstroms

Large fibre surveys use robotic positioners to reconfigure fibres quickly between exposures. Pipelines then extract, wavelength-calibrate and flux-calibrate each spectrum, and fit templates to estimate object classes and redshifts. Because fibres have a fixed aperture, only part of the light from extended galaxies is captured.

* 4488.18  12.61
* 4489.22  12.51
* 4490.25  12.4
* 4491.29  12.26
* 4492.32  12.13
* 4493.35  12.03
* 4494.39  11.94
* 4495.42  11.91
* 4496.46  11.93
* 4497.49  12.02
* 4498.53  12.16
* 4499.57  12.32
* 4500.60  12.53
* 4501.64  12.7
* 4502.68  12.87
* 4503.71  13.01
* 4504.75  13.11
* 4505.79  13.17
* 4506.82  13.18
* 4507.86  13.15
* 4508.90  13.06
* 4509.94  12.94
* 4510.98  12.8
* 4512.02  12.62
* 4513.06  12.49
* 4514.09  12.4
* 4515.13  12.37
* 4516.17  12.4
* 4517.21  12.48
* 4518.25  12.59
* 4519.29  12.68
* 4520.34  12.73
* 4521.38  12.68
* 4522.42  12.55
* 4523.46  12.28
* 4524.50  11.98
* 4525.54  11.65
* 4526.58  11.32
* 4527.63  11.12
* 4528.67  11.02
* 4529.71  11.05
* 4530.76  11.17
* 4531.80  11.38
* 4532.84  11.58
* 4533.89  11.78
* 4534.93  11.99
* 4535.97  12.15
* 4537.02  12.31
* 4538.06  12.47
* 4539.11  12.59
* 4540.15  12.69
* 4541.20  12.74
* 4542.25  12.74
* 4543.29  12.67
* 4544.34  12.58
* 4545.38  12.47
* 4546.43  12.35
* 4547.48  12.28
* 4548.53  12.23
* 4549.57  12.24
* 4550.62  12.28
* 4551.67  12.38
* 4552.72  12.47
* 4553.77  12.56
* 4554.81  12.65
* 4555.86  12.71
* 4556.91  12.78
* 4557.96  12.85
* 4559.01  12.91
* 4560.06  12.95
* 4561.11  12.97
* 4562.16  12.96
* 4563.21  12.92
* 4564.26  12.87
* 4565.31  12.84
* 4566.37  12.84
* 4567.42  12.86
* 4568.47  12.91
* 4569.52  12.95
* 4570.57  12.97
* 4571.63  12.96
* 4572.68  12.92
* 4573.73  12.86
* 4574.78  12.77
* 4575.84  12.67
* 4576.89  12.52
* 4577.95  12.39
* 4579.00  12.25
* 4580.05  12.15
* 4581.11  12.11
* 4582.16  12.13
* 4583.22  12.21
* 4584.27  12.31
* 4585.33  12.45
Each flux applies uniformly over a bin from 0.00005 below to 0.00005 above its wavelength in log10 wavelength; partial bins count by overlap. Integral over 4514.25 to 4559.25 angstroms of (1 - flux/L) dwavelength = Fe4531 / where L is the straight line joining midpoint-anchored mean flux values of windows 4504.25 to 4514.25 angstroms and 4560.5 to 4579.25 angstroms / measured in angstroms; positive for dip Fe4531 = 2.2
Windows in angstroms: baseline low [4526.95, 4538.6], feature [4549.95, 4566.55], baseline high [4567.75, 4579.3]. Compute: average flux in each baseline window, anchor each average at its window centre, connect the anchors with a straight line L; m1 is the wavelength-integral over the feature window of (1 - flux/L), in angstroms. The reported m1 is -0.5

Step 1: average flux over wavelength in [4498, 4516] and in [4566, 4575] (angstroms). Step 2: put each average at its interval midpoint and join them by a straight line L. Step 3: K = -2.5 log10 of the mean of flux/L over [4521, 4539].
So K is 0.088 mag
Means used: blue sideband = 12.7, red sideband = 12.9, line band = 11.8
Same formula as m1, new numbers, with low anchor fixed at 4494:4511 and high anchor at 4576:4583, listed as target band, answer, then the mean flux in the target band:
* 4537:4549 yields -0.1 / 12.5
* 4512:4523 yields 0.0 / 12.5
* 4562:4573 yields -0.5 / 12.9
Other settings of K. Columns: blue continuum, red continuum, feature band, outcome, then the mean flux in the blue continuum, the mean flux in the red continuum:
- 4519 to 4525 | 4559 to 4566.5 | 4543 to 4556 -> 0.03 mag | 12.5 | 12.9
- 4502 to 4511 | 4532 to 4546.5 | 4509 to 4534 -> 0.05 mag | 13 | 12.3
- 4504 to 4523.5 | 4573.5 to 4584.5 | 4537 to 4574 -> -0.02 mag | 12.7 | 12.4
